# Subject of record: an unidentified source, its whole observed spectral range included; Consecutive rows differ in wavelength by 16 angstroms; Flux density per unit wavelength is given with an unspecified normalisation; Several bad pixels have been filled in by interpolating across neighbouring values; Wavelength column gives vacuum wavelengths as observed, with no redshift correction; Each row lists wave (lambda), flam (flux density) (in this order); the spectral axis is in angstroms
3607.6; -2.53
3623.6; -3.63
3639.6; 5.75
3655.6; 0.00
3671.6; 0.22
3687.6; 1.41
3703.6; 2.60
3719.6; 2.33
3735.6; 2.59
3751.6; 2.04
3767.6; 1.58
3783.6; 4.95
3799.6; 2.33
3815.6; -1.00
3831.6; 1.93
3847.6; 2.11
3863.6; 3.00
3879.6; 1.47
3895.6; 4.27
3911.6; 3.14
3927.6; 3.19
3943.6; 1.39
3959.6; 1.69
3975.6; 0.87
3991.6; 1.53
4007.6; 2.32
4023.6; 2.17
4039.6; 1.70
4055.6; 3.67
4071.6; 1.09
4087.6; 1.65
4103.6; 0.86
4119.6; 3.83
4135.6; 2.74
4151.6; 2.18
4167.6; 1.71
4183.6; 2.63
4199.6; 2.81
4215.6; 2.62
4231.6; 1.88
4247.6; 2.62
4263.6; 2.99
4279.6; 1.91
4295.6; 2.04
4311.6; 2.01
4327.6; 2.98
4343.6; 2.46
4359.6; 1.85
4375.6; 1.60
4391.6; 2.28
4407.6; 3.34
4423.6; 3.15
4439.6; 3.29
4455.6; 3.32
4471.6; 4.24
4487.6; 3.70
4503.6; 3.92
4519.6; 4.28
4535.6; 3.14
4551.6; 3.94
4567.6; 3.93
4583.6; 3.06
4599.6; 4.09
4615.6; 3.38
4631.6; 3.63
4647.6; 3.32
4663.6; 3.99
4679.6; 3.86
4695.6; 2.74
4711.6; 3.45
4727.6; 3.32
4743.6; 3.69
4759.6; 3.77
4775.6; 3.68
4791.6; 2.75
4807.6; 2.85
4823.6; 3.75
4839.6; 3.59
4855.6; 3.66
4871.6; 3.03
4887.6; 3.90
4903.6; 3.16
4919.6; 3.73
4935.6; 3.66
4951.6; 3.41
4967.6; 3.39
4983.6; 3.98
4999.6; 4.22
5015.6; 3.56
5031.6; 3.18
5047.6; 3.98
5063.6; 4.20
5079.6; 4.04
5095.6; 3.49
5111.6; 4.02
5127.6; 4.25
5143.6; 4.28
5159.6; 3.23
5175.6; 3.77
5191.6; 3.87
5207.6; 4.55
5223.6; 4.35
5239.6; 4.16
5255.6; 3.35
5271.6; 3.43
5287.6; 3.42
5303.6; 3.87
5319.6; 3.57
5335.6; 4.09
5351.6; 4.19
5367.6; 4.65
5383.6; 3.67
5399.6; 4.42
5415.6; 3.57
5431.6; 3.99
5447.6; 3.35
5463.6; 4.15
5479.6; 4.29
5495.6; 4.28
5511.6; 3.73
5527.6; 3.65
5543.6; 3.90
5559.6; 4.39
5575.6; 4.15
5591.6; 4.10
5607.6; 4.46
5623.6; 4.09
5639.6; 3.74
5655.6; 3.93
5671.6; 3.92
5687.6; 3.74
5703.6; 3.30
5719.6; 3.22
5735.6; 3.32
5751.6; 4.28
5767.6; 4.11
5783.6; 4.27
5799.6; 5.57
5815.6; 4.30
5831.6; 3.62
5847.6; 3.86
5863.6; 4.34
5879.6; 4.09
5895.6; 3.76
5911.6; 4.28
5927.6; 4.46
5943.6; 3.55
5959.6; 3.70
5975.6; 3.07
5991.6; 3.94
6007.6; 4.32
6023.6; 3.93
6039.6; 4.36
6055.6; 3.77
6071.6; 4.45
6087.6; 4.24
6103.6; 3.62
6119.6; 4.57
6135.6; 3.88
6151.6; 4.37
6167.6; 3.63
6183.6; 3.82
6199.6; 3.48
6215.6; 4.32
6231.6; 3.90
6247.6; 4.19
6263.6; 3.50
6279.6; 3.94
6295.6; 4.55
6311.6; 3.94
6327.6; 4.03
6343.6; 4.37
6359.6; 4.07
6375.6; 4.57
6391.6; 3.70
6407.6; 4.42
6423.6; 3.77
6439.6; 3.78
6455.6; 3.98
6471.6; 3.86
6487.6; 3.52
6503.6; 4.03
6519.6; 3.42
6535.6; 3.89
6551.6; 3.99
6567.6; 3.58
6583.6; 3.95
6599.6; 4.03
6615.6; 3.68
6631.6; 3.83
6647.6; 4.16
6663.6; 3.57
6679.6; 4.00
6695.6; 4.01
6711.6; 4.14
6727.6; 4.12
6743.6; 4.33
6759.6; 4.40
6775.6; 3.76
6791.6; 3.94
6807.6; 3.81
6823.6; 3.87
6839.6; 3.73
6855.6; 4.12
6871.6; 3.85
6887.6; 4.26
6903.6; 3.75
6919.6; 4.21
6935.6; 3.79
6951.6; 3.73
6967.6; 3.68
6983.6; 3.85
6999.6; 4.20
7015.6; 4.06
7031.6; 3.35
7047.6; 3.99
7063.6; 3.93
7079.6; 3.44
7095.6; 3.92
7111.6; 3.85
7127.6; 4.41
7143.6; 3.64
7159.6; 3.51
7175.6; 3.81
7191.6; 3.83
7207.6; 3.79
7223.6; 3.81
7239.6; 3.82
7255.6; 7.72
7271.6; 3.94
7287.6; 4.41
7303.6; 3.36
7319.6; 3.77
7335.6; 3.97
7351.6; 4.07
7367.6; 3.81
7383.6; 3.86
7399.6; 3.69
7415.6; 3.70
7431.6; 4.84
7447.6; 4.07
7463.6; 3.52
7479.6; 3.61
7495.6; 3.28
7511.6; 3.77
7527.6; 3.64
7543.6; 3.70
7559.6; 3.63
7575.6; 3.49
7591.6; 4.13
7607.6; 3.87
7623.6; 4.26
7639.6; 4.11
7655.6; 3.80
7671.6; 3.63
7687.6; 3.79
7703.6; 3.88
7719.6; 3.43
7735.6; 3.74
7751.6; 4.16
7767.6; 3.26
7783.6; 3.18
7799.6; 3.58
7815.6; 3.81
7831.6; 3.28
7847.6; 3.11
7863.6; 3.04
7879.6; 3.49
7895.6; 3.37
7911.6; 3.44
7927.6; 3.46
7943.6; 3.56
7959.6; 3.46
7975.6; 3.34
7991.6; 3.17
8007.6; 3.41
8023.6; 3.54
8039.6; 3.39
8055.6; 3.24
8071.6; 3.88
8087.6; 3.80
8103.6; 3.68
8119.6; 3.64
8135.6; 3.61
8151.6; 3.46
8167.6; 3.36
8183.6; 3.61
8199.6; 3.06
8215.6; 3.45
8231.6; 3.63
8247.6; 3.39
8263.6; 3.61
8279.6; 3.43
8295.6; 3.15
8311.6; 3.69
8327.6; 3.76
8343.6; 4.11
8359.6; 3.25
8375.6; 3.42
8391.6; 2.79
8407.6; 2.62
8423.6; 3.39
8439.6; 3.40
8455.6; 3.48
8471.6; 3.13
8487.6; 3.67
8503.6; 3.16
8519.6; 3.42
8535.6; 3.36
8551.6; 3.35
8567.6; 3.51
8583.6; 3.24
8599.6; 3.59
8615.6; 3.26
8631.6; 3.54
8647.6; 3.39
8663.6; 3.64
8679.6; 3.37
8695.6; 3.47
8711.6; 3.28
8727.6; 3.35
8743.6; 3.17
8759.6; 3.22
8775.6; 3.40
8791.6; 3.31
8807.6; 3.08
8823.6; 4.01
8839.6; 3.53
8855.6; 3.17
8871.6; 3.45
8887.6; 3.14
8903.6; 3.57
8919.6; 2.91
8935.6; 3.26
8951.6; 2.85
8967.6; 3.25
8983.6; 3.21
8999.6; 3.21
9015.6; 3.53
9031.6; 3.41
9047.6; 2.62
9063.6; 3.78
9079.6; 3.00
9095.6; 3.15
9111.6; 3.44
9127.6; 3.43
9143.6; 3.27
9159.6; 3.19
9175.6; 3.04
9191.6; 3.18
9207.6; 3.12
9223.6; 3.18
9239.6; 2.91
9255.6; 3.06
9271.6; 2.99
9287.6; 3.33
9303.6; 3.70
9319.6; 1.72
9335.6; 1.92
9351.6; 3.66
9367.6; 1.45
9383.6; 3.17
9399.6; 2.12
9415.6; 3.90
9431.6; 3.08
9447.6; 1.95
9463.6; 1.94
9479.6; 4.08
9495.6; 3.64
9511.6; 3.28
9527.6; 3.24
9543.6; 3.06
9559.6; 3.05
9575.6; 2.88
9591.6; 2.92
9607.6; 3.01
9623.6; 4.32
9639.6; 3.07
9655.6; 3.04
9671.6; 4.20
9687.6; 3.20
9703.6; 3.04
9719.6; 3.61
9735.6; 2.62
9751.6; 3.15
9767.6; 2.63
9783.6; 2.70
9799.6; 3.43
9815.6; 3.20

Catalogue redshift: 0.105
